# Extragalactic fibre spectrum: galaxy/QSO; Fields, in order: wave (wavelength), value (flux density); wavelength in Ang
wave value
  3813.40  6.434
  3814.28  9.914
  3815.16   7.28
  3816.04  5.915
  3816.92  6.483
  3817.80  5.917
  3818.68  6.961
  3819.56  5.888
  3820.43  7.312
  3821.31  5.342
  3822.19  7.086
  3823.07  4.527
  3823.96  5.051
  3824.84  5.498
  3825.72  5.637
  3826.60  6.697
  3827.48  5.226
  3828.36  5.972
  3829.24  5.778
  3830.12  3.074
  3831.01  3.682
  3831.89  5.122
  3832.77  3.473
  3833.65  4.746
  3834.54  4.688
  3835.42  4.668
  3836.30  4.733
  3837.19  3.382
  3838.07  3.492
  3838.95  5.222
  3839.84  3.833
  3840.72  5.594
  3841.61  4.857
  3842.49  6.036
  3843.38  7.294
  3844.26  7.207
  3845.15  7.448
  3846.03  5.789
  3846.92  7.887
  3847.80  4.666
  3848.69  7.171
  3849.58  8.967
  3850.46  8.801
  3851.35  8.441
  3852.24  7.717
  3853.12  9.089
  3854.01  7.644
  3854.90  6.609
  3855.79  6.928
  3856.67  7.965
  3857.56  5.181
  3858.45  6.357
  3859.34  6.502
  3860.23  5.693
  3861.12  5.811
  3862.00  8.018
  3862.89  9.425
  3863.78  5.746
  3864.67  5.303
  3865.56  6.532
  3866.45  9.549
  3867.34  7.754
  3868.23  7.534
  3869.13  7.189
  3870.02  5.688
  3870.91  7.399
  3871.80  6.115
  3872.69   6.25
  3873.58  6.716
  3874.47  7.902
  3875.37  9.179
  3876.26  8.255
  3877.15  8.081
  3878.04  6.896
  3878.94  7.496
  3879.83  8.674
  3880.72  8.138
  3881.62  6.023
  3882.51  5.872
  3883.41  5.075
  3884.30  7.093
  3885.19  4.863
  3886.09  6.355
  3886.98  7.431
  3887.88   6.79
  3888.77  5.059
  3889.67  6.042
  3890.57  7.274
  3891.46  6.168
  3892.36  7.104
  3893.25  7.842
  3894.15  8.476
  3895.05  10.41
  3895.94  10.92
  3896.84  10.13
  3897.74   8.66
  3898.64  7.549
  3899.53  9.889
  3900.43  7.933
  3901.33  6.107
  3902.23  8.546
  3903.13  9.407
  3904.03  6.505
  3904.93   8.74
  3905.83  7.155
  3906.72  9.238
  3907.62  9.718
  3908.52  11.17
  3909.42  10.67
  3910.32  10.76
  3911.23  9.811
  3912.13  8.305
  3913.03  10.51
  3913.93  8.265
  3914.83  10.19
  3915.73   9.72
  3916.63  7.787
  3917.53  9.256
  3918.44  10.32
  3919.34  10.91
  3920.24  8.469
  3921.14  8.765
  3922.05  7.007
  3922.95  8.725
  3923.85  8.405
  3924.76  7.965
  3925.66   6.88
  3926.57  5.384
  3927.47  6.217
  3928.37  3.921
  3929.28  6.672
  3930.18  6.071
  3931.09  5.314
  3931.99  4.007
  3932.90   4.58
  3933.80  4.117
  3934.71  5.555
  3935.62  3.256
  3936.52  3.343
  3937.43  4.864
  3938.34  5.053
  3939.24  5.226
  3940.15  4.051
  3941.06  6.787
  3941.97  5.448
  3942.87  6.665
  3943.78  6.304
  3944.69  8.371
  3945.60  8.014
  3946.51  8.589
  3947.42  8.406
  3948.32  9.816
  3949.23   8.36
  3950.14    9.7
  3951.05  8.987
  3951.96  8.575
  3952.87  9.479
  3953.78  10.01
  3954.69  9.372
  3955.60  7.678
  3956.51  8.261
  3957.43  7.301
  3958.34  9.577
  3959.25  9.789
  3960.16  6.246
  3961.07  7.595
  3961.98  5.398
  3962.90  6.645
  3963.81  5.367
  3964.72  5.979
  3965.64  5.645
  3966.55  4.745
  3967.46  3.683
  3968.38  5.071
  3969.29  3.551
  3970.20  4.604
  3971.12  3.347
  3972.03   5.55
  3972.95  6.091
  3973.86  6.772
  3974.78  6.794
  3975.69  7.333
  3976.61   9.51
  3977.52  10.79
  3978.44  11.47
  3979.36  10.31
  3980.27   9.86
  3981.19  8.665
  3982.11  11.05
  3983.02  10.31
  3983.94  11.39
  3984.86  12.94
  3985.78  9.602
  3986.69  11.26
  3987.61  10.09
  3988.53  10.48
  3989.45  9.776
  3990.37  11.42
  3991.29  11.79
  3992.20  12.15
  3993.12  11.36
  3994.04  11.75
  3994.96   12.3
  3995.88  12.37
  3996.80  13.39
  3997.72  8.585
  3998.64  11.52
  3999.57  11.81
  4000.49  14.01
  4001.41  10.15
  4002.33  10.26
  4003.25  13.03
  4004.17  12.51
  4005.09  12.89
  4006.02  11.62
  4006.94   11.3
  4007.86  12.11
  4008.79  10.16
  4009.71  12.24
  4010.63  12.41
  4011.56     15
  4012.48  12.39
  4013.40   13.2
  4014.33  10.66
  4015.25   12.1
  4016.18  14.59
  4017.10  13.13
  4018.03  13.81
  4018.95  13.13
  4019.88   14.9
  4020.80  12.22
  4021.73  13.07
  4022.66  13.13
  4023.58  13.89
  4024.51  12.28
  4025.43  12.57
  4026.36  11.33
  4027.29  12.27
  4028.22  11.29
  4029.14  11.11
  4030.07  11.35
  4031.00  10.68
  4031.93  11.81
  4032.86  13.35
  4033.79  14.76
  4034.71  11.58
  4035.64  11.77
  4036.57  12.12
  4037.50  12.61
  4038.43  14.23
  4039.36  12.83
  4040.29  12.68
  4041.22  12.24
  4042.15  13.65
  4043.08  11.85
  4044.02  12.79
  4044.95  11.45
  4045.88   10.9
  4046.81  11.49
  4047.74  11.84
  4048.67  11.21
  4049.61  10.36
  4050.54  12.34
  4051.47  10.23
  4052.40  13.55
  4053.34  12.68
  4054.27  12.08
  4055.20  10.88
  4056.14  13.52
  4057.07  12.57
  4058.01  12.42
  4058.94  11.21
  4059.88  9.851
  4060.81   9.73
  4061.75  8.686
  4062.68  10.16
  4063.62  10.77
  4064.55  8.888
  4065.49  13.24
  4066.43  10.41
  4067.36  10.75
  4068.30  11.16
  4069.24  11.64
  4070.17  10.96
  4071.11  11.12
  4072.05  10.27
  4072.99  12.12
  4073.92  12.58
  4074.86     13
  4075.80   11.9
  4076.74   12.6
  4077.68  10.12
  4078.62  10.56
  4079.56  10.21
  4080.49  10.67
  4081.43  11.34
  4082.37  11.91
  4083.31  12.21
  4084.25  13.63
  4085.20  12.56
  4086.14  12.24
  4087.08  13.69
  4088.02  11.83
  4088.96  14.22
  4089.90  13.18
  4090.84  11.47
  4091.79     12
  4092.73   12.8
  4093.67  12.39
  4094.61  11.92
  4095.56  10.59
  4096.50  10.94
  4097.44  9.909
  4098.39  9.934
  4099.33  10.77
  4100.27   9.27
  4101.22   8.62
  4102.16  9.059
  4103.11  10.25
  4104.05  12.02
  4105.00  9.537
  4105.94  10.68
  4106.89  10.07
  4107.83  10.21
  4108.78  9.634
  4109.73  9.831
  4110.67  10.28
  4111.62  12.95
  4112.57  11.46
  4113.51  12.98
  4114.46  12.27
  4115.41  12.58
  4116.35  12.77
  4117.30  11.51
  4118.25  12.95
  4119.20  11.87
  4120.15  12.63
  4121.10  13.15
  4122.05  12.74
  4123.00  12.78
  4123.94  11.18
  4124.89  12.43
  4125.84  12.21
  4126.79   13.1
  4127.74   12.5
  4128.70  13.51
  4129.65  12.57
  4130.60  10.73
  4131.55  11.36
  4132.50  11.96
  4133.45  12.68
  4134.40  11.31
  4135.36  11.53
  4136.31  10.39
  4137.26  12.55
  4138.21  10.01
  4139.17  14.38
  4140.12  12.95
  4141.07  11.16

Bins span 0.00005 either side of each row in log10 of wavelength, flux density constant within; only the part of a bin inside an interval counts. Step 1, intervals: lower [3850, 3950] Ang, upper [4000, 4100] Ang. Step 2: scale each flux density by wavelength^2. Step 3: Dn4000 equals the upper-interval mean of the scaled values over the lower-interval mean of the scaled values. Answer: 1.7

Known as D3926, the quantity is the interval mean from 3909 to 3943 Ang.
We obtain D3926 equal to 7.08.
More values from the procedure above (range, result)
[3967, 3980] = 6.82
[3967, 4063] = 11.2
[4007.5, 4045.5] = 12.6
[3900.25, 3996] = 8.02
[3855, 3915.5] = 7.71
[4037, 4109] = 11.5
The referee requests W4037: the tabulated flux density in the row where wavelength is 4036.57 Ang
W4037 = 12.12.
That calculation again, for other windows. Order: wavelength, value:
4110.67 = 10.28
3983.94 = 11.39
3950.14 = 9.7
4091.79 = 12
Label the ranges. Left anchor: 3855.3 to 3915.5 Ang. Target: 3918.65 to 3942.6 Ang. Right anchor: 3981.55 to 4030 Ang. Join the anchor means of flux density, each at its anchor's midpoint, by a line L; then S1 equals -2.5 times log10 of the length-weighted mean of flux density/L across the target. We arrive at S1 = 0.46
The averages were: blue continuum 7.72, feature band 6.09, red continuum 12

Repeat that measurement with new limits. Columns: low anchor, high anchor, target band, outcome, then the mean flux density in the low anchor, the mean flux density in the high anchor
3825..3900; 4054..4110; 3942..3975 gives 0.21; 6.72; 11.2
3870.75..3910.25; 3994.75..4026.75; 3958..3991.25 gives 0.35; 7.79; 12.4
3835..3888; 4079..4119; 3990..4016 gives -0.25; 6.74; 11.4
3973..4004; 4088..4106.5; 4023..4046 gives -0.14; 10.7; 11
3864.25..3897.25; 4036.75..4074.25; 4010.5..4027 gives -0.21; 7.28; 11.6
